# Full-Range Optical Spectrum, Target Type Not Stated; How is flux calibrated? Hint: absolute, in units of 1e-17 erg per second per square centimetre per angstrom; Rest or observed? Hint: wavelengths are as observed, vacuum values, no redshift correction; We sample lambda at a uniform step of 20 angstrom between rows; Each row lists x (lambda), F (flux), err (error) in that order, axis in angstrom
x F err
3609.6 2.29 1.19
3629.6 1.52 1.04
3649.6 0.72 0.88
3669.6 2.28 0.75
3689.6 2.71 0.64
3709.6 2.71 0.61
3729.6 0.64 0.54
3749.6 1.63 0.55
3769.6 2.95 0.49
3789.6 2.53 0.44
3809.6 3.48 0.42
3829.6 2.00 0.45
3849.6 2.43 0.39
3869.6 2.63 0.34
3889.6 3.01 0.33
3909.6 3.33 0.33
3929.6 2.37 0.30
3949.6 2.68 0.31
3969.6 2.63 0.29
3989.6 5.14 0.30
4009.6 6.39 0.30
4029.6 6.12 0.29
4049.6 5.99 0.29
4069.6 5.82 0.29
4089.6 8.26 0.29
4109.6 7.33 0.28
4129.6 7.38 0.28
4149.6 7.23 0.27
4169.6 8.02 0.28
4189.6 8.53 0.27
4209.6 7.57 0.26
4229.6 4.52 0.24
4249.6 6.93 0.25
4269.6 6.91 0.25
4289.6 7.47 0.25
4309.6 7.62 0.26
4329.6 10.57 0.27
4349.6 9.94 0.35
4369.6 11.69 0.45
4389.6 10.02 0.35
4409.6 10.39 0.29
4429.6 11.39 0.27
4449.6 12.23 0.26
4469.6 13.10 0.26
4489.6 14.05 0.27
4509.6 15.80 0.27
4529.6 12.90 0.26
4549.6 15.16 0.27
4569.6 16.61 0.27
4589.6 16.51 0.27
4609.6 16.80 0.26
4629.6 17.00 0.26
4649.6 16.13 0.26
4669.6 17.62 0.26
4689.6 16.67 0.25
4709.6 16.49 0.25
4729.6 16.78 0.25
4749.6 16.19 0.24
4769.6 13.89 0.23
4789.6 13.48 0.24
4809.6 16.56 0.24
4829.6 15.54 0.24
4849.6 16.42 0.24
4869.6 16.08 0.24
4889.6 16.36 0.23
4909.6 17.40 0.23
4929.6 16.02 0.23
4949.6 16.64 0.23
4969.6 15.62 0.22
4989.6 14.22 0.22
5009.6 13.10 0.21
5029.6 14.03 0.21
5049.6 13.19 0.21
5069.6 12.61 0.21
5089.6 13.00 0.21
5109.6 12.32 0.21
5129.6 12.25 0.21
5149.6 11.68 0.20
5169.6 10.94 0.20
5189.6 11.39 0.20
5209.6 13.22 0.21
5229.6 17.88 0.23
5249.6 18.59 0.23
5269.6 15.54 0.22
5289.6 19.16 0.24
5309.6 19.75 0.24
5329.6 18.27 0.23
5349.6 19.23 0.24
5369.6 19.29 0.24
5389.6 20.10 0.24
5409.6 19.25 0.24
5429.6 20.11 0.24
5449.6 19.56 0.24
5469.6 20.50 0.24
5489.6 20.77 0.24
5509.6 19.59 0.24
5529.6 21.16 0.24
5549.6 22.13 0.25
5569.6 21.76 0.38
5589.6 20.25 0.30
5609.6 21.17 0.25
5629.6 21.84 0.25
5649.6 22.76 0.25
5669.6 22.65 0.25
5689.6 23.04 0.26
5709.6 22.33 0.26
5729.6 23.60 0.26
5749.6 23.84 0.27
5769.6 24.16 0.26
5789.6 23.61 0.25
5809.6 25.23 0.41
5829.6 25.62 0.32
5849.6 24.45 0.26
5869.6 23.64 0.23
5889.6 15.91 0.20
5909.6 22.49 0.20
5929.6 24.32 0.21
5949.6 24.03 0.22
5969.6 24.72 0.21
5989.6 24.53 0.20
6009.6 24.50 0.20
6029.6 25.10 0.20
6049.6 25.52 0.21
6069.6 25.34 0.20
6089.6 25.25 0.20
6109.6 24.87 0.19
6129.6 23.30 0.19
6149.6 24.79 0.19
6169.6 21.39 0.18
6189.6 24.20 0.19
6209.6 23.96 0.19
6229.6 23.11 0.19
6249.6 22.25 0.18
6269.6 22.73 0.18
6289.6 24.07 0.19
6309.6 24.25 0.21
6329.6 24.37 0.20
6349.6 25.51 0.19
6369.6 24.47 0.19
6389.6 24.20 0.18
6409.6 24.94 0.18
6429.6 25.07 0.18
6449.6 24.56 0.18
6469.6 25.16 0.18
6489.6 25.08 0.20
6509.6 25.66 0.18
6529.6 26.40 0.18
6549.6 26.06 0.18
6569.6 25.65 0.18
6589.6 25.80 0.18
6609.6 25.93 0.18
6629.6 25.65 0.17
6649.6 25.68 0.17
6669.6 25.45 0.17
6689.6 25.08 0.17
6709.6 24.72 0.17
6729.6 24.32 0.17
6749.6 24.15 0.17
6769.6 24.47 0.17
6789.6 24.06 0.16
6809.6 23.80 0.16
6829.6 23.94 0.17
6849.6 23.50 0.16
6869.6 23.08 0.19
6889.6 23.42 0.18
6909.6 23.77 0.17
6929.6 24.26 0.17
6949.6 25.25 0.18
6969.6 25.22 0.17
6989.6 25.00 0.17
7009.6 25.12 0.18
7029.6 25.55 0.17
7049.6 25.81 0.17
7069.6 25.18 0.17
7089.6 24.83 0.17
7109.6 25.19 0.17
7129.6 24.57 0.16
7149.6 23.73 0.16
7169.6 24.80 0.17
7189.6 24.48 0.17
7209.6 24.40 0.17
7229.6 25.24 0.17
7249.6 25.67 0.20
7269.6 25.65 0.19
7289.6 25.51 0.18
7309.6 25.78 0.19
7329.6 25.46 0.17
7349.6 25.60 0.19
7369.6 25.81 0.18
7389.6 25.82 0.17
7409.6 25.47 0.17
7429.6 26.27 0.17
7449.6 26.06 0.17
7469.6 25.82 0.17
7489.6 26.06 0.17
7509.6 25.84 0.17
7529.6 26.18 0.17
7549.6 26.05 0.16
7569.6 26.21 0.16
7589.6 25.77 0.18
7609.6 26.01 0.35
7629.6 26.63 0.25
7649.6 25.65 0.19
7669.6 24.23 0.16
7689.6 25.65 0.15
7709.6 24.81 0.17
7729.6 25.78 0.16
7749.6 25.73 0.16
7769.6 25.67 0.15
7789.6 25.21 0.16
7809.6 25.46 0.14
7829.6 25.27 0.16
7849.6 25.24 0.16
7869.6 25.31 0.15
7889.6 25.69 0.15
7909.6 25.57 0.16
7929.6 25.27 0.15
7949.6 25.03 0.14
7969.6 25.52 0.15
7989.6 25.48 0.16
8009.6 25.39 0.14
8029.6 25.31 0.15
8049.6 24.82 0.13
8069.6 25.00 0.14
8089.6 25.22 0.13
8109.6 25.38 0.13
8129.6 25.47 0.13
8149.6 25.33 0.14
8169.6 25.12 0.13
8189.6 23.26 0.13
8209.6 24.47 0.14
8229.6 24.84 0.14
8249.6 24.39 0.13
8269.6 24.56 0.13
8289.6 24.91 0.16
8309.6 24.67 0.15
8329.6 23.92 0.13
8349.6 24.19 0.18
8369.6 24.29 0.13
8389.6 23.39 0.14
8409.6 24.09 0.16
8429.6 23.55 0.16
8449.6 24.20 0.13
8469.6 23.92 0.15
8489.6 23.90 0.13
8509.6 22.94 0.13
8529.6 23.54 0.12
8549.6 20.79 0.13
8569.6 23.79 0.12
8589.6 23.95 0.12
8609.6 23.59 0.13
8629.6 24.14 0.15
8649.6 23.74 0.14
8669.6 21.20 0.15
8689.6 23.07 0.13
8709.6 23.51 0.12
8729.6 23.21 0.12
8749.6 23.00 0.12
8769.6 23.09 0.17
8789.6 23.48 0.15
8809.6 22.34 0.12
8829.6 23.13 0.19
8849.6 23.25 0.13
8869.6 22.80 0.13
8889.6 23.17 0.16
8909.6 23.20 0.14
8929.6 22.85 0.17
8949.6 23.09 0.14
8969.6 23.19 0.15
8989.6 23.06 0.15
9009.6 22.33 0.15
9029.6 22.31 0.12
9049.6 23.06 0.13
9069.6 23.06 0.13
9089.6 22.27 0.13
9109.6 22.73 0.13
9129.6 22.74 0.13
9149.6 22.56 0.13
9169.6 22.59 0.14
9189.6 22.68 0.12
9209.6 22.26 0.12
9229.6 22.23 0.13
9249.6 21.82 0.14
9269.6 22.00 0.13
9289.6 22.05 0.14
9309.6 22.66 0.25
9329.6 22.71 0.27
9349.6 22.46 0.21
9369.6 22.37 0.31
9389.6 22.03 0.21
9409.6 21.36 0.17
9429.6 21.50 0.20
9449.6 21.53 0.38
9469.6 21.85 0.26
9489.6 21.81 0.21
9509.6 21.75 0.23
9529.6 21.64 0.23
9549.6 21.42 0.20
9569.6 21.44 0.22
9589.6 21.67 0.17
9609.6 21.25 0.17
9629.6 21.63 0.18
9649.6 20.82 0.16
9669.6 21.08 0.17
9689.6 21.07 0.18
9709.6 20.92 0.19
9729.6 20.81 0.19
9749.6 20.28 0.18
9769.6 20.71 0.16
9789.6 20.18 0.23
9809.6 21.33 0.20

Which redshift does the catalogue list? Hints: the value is 0.00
